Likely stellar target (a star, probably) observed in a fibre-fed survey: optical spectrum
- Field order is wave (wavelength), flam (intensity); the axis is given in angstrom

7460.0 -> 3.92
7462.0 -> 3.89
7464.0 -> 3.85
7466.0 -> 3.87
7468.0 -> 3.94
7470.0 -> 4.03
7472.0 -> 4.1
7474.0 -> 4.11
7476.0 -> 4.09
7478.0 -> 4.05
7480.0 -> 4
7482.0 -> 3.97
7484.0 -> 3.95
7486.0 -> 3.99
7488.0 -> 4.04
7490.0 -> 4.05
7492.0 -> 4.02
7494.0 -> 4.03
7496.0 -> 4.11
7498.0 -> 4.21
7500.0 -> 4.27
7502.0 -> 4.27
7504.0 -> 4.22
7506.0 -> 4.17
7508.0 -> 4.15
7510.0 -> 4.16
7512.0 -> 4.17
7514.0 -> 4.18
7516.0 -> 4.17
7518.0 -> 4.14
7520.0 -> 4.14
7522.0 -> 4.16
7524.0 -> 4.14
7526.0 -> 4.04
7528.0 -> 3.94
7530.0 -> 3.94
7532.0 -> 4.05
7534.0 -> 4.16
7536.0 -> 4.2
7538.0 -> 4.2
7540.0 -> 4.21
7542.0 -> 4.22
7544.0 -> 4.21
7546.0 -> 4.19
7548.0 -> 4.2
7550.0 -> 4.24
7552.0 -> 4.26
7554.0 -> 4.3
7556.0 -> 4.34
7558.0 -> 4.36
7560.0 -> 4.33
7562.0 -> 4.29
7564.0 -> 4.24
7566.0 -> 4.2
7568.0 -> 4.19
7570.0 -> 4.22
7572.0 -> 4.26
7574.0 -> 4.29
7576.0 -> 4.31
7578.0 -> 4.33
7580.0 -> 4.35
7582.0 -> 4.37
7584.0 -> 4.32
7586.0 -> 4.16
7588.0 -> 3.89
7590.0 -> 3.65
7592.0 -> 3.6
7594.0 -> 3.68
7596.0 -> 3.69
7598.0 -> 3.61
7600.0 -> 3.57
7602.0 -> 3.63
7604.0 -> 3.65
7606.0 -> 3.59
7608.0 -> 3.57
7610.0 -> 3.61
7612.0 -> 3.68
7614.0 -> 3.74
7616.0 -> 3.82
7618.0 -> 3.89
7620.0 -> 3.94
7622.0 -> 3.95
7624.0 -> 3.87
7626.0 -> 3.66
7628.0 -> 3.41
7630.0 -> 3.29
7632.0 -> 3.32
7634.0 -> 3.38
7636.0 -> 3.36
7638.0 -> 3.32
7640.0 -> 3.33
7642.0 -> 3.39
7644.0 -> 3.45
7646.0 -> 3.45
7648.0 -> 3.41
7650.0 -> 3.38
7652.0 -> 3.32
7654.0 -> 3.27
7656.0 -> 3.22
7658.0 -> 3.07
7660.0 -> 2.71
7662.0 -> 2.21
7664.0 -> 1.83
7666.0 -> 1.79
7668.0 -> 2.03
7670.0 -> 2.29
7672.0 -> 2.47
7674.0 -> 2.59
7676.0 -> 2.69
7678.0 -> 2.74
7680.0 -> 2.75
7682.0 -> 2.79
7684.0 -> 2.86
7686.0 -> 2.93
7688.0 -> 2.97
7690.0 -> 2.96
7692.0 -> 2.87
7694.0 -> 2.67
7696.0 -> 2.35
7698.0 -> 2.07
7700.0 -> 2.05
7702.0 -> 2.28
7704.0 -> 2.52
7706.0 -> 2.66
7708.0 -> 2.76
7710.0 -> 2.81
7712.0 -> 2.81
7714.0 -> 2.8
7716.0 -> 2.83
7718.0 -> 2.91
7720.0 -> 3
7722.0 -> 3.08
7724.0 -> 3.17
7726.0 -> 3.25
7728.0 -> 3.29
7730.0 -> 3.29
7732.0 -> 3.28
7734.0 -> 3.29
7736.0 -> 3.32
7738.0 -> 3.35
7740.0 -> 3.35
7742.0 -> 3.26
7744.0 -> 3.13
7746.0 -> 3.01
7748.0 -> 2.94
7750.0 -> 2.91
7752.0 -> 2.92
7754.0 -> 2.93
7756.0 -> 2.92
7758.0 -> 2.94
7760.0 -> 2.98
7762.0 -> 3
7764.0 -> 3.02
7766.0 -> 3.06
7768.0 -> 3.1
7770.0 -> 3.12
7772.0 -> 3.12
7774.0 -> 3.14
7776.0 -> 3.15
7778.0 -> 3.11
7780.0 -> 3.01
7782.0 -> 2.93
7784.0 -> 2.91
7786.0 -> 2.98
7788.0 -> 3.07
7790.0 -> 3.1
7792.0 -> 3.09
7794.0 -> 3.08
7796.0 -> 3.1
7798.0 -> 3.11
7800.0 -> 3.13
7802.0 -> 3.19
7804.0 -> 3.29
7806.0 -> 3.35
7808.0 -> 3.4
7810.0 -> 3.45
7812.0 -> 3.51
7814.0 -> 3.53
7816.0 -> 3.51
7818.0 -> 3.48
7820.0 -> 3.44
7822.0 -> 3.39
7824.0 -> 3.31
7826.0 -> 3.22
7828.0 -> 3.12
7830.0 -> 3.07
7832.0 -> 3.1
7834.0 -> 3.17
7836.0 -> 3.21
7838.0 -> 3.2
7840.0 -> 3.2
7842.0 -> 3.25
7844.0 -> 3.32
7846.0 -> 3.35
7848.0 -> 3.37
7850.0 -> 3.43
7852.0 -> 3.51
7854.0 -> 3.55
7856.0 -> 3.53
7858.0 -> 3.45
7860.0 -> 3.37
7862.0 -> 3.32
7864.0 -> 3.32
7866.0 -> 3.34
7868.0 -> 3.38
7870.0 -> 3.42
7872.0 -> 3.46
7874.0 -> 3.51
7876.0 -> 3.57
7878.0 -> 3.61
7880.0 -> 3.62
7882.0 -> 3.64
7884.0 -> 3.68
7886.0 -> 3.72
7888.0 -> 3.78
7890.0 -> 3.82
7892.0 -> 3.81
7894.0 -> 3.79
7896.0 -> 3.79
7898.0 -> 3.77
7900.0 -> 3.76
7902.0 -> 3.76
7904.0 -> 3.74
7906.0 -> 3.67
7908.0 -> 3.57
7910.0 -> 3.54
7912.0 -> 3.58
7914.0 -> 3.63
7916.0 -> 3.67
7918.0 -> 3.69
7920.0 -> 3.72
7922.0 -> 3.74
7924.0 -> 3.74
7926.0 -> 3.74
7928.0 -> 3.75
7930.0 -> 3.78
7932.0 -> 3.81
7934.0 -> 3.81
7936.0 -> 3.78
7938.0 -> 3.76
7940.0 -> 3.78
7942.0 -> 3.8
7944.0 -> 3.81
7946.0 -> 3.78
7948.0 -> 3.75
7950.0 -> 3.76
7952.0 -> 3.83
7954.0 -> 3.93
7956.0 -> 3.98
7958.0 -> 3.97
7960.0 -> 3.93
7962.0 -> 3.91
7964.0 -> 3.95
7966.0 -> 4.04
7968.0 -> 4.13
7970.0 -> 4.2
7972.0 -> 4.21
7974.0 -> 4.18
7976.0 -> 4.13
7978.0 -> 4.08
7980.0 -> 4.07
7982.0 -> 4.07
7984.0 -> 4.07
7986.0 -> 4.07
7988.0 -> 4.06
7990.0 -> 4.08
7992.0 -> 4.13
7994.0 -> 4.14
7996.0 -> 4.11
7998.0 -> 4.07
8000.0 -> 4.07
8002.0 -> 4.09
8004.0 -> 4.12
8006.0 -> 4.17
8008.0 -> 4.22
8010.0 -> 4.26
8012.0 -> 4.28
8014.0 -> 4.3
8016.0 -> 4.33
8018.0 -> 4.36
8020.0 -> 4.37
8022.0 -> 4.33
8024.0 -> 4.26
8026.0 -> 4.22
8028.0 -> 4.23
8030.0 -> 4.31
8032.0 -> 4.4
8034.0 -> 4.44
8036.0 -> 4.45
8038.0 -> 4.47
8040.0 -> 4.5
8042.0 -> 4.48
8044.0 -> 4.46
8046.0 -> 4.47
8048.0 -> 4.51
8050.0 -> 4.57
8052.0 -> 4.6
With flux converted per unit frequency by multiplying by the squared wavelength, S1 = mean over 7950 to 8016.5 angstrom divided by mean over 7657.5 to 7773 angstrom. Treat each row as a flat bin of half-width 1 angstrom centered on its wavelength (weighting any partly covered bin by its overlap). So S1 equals 1.55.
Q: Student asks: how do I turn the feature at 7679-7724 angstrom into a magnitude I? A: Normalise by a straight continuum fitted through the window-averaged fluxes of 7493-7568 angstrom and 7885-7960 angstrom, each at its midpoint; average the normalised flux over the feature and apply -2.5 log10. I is 0.42 mag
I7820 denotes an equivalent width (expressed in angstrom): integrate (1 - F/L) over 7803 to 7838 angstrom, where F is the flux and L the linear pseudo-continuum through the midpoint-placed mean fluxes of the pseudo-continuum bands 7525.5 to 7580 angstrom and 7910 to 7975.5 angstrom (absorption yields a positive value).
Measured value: 5.65 angstrom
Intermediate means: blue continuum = 4.22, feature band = 3.32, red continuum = 3.85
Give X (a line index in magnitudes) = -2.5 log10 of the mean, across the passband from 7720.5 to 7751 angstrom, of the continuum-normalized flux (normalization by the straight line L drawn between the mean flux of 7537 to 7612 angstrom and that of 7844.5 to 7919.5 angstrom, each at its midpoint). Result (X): 0.19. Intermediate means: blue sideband 4.06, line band 3.19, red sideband 3.58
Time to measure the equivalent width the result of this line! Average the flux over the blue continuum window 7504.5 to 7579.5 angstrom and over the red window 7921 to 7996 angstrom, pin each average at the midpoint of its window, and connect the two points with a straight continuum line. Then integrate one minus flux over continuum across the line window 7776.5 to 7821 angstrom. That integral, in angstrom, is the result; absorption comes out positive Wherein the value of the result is 9.1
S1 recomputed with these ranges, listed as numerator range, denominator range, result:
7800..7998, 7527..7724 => 1.14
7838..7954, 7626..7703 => 1.35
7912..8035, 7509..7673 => 1.19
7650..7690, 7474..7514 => 0.69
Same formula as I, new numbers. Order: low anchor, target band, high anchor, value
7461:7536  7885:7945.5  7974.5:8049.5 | 0.13 mag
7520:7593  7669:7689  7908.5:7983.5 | 0.44 mag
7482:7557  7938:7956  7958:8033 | 0.09 mag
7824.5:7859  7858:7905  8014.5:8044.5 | -0.02 mag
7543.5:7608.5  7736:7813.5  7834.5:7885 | 0.16 mag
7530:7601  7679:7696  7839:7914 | 0.35 mag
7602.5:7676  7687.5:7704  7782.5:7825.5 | 0.27 mag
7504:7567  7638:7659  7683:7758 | 0.03 mag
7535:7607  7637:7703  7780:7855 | 0.33 mag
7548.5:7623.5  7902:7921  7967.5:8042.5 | 0.14 mag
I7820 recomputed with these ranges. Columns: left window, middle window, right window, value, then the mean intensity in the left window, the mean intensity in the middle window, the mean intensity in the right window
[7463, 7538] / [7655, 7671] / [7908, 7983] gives 6.4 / 4.08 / 2.39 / 3.86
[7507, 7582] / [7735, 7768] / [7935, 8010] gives 8.4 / 4.2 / 3.07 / 4.01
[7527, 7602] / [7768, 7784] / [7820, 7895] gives 2.4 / 4.12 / 3.07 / 3.43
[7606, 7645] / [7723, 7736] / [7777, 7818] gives 0.3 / 3.58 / 3.27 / 3.2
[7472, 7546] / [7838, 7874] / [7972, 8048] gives 7.0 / 4.12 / 3.38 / 4.24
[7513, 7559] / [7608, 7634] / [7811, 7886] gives 1.9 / 4.17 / 3.67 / 3.4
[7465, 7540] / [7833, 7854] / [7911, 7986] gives 3.3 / 4.09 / 3.31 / 3.88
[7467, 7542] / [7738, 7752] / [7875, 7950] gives 2.8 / 4.1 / 3.1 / 3.72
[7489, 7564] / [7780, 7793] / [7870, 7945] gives 2.8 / 4.17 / 3.01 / 3.7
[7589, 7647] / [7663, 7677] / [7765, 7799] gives 4.8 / 3.59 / 2.24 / 3.07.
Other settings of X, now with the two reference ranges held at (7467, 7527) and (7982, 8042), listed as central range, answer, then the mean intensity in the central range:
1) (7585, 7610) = 0.123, 3.69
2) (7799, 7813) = 0.248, 3.33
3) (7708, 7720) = 0.414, 2.84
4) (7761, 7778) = 0.327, 3.09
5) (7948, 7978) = 0.059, 4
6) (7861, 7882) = 0.210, 3.46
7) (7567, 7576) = -0.033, 4.25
